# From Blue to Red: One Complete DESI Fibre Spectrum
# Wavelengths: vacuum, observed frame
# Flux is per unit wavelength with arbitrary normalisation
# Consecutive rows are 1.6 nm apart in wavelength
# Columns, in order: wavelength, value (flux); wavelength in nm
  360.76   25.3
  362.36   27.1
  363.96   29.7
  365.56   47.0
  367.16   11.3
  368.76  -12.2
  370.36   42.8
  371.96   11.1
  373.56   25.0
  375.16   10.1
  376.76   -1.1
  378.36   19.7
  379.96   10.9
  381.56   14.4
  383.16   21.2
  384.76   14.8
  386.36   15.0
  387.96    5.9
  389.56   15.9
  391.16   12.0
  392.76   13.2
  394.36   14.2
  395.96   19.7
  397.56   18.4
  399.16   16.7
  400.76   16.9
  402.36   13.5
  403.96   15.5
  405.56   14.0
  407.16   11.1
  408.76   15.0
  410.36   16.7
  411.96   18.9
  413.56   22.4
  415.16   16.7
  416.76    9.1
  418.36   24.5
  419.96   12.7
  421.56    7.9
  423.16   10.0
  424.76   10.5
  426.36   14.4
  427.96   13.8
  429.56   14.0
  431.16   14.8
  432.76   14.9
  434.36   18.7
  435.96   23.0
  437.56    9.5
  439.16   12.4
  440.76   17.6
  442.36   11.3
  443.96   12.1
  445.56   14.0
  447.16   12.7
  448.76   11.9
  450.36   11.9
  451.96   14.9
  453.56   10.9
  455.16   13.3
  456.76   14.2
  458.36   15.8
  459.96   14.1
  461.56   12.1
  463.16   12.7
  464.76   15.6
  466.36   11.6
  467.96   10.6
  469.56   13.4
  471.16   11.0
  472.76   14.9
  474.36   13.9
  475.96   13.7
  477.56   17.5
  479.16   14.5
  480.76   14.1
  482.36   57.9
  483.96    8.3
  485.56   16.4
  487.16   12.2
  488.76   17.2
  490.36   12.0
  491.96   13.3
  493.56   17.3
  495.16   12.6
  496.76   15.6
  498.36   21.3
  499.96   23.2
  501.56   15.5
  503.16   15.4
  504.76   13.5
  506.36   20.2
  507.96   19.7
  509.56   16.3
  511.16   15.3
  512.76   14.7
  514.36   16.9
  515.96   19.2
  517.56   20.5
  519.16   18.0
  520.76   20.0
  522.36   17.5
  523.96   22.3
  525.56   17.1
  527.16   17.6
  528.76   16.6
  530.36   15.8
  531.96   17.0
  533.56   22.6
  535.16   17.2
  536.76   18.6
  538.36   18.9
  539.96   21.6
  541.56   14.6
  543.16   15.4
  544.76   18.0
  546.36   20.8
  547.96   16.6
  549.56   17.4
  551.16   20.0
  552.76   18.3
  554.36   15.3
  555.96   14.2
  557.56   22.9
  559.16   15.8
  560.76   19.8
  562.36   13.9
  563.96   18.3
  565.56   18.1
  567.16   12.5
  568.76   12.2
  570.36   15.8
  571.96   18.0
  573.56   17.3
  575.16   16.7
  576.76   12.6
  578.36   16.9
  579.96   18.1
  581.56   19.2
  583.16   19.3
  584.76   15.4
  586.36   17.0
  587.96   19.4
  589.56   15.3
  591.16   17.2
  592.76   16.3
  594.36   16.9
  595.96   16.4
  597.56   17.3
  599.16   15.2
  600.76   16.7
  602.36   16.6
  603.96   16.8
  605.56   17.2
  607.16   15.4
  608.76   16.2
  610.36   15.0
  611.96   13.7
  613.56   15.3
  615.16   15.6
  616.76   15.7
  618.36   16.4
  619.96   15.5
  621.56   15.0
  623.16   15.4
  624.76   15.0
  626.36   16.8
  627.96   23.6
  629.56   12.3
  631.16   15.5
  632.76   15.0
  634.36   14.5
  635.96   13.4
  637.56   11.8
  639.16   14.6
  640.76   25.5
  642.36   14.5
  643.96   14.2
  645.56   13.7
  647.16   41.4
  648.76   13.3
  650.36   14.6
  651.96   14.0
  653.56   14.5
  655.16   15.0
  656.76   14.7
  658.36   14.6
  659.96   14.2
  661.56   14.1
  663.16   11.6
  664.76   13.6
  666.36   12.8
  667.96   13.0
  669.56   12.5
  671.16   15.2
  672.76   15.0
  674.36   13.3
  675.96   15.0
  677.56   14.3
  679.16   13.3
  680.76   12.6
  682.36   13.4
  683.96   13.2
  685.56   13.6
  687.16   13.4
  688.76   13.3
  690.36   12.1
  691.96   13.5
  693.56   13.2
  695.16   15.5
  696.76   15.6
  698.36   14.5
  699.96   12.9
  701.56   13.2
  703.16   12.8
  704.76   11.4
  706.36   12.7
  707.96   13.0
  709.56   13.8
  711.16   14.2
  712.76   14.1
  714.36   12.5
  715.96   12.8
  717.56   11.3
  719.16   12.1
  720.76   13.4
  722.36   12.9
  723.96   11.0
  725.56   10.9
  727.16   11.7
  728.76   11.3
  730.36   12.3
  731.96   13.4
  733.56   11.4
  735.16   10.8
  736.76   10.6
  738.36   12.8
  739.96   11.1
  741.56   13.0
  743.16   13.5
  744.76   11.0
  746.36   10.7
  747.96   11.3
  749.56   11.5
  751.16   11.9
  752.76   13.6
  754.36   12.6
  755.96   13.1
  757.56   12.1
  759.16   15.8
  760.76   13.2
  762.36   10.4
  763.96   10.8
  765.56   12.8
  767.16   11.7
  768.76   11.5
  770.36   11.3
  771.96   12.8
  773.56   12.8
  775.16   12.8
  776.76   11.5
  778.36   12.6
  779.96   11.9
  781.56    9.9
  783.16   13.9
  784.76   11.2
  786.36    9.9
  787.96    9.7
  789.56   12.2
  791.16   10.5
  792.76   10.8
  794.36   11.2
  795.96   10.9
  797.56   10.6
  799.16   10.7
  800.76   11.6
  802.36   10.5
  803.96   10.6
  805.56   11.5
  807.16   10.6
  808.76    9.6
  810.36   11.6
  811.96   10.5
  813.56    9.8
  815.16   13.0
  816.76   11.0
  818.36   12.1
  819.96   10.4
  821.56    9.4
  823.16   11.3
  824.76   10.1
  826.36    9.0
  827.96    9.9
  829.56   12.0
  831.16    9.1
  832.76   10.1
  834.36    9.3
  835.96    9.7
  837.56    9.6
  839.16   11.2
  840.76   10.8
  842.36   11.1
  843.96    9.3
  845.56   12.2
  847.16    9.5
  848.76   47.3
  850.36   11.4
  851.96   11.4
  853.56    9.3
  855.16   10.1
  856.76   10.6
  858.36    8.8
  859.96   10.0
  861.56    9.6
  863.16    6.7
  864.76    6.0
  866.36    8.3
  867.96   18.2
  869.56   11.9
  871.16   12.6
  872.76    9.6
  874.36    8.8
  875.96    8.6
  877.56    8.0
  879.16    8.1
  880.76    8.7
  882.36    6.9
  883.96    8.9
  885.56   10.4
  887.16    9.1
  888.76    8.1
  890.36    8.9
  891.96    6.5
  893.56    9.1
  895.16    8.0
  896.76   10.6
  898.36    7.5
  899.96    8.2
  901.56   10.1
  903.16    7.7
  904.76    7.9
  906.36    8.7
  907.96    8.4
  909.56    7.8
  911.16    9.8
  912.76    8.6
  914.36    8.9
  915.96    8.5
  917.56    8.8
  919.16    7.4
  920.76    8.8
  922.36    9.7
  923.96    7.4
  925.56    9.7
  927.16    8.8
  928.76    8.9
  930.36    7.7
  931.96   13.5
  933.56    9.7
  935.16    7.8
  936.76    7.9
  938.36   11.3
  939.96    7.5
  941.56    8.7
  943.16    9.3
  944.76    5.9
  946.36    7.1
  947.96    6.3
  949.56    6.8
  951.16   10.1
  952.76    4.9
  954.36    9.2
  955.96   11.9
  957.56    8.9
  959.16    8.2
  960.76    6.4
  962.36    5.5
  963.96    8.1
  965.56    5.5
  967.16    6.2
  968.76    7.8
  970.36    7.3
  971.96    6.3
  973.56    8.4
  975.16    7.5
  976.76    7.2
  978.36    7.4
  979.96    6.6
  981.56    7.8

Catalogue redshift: 0.293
